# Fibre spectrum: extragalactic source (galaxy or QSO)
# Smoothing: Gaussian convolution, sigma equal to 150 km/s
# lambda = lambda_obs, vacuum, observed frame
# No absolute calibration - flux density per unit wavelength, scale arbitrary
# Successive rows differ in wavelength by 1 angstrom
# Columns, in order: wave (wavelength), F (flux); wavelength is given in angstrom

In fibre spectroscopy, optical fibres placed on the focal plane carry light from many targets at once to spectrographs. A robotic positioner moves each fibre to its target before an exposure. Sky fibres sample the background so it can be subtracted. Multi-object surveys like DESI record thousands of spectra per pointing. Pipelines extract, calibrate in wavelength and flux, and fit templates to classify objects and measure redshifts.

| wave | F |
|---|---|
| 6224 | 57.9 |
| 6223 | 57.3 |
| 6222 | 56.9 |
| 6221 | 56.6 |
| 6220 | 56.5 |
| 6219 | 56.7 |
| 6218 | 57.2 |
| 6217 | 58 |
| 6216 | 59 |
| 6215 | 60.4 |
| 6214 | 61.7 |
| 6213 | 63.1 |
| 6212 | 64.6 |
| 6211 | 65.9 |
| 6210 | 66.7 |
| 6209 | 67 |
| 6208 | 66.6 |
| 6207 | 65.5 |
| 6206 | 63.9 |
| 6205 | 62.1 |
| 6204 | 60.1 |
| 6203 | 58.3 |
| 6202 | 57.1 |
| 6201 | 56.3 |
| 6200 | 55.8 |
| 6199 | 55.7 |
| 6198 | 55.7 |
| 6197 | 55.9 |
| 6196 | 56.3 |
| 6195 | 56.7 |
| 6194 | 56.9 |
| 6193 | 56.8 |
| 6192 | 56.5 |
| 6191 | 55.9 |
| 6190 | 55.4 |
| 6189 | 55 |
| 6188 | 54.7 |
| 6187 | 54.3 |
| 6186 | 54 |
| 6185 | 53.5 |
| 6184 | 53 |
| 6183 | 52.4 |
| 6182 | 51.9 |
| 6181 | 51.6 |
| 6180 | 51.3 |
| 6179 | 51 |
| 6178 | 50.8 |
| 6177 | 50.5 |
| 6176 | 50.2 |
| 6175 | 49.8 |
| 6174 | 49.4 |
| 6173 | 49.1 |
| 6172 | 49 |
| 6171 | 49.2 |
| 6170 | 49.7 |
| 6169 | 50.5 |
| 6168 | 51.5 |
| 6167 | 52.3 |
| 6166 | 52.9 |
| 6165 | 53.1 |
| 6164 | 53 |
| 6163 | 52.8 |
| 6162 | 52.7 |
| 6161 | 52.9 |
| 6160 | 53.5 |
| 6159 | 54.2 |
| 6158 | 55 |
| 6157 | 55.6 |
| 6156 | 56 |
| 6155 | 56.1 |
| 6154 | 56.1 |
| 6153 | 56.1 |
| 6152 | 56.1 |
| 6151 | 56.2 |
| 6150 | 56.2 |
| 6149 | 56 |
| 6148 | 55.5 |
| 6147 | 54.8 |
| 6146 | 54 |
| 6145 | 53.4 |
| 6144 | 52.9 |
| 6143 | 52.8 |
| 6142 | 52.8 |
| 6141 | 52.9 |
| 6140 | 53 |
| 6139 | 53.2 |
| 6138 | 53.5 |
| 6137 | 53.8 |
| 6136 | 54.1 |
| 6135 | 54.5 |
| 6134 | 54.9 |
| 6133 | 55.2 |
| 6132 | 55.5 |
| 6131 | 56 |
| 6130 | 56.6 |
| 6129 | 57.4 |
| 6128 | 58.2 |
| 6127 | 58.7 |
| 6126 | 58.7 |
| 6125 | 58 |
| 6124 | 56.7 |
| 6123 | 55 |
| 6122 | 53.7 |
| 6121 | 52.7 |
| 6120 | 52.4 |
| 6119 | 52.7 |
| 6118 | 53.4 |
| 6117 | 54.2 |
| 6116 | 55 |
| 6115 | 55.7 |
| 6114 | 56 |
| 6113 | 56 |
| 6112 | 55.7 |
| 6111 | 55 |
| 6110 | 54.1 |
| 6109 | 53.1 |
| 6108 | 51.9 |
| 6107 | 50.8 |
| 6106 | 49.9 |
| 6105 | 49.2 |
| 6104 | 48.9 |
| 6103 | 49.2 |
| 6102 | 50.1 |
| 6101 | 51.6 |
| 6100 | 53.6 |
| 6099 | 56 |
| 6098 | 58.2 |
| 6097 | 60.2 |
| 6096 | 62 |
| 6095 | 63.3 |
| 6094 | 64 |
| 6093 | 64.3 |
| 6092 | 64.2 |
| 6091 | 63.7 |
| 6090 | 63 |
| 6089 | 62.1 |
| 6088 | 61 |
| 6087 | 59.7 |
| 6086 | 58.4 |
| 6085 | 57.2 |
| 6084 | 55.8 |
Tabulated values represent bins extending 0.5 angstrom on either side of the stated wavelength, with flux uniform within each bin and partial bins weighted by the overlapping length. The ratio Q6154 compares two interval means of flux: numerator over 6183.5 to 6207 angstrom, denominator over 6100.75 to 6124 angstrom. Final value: 1.1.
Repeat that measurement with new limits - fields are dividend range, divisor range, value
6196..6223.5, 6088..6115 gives 1.06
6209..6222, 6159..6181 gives 1.18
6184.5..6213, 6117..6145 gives 1.07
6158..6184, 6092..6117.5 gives 0.93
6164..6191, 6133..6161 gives 0.95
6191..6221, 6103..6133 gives 1.10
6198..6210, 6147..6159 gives 1.09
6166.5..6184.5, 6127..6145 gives 0.93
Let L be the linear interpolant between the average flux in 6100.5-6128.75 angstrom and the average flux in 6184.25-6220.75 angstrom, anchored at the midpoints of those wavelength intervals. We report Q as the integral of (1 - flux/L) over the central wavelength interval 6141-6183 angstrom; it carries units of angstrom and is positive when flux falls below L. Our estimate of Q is 2.65 angstrom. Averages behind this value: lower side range 53.8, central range 52.9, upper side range 58.7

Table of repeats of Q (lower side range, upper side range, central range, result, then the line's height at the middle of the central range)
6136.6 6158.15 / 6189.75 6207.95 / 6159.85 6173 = 1.0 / 55.9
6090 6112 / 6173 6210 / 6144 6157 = 0.1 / 55.9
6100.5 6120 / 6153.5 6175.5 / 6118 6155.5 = -1.7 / 52.6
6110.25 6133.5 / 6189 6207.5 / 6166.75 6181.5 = 1.7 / 57.1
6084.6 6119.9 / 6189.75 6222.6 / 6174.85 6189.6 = 1.6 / 58.7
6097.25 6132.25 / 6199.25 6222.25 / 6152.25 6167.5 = 0.8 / 57.3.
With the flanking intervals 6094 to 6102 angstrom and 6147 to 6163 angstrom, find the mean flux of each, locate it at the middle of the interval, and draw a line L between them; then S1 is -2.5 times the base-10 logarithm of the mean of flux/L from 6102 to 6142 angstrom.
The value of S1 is 0.05 mag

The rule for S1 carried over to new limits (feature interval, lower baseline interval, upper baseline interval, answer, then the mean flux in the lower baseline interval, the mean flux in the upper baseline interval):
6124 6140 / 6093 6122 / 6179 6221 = -0.01 mag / 54.6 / 57.9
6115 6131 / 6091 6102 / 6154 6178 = 0.02 mag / 59.5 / 52.2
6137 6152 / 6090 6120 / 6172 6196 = 0.00 mag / 55.7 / 53.1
